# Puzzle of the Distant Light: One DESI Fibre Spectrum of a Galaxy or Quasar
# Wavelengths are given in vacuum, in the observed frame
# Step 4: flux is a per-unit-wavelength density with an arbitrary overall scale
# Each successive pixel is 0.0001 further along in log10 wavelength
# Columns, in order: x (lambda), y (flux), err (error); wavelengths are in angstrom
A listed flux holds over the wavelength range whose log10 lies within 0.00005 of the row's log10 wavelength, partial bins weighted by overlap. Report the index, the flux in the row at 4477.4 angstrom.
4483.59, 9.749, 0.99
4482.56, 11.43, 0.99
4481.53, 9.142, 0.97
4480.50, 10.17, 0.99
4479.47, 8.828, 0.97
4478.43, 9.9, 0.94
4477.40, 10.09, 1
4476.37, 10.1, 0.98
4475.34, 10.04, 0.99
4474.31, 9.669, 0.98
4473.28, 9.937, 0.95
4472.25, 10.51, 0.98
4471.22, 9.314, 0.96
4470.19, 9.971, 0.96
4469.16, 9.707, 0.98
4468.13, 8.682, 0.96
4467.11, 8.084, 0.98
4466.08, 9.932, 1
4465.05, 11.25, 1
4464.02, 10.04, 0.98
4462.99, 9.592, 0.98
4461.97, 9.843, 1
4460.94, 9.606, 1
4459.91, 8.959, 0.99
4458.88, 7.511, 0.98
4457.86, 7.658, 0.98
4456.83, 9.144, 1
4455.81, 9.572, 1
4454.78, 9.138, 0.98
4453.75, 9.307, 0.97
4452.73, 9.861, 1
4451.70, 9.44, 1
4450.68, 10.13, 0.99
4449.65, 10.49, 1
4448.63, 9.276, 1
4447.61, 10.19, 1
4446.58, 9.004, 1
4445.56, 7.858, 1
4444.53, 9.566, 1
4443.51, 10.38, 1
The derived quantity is 10.09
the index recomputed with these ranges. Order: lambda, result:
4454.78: 9.138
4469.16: 9.707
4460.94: 9.606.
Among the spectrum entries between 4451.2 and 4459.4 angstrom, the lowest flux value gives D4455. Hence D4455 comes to 7.511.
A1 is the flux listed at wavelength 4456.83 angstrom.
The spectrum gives 9.144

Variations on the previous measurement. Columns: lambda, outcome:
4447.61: 10.19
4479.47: 8.828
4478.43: 9.9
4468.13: 8.682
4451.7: 9.44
